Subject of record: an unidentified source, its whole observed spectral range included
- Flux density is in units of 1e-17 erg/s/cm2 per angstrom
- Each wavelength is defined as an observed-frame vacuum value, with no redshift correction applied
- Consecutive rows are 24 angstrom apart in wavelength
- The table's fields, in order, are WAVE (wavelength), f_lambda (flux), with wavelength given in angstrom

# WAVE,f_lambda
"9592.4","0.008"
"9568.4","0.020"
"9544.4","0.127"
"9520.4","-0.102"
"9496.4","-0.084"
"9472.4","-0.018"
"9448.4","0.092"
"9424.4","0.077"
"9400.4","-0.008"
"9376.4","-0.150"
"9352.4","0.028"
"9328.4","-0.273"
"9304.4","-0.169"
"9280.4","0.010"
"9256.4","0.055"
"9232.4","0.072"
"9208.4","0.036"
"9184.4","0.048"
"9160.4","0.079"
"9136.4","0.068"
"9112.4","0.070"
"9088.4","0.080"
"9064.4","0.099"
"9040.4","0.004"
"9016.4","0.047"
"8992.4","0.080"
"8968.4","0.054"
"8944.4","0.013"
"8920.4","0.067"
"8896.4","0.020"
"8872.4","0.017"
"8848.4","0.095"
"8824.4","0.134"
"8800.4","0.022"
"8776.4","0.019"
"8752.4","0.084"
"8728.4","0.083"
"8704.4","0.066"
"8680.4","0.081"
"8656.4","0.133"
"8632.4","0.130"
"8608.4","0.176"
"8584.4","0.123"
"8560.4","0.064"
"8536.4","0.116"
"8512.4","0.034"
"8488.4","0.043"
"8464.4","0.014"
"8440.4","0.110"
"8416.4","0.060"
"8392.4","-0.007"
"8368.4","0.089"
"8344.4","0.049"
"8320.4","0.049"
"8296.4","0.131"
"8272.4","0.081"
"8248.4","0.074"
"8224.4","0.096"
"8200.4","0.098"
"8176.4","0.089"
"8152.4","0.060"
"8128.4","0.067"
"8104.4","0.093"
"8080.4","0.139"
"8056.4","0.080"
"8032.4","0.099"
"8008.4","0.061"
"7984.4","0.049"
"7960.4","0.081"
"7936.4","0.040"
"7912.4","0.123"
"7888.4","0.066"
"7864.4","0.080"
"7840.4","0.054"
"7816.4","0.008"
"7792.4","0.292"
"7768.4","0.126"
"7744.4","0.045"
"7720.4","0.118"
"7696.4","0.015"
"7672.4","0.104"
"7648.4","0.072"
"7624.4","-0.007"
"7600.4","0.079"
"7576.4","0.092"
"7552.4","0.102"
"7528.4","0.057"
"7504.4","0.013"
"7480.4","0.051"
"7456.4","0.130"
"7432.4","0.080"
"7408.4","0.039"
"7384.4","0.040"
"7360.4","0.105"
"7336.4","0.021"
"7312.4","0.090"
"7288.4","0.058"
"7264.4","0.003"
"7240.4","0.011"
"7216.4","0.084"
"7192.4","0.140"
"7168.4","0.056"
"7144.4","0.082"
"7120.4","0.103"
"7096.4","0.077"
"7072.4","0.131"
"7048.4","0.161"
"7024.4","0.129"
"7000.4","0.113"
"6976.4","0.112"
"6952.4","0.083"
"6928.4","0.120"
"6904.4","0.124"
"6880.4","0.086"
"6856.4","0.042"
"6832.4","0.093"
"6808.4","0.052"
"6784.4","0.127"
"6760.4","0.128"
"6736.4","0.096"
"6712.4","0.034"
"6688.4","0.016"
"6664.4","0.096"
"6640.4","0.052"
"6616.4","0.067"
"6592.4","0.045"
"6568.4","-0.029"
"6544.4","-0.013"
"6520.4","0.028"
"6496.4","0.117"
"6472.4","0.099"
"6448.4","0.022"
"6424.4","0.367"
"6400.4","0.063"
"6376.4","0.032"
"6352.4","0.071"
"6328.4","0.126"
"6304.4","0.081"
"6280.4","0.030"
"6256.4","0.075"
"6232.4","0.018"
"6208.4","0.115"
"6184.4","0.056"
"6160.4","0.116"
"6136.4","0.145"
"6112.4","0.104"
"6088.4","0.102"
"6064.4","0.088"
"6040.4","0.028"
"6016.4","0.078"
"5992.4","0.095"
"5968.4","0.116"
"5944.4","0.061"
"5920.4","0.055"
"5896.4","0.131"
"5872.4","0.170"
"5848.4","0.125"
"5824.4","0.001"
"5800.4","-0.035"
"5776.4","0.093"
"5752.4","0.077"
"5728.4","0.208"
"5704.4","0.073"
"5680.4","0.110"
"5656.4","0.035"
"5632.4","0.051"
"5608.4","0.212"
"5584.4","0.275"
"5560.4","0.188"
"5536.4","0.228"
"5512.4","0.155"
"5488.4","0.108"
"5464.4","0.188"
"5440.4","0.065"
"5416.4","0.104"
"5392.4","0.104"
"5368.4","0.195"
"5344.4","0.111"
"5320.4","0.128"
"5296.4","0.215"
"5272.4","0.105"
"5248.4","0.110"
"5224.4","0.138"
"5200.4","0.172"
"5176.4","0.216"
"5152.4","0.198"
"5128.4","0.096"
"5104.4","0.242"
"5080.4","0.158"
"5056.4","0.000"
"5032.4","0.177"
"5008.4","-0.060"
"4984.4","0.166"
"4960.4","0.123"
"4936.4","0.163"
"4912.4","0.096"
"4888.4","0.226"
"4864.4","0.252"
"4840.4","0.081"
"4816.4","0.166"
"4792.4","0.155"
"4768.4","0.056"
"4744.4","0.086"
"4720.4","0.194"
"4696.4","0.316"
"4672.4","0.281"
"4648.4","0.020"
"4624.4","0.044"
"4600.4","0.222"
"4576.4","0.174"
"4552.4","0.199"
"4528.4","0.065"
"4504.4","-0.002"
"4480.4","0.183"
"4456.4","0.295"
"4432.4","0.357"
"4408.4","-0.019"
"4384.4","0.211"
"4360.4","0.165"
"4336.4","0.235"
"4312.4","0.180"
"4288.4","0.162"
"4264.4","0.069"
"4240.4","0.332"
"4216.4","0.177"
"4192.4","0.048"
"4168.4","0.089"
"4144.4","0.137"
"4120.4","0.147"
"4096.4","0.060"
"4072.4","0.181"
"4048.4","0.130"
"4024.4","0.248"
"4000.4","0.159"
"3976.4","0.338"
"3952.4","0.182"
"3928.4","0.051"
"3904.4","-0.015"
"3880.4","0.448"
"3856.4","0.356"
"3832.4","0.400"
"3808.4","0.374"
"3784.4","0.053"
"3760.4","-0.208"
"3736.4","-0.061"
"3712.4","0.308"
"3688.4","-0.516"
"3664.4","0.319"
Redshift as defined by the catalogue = 0.72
